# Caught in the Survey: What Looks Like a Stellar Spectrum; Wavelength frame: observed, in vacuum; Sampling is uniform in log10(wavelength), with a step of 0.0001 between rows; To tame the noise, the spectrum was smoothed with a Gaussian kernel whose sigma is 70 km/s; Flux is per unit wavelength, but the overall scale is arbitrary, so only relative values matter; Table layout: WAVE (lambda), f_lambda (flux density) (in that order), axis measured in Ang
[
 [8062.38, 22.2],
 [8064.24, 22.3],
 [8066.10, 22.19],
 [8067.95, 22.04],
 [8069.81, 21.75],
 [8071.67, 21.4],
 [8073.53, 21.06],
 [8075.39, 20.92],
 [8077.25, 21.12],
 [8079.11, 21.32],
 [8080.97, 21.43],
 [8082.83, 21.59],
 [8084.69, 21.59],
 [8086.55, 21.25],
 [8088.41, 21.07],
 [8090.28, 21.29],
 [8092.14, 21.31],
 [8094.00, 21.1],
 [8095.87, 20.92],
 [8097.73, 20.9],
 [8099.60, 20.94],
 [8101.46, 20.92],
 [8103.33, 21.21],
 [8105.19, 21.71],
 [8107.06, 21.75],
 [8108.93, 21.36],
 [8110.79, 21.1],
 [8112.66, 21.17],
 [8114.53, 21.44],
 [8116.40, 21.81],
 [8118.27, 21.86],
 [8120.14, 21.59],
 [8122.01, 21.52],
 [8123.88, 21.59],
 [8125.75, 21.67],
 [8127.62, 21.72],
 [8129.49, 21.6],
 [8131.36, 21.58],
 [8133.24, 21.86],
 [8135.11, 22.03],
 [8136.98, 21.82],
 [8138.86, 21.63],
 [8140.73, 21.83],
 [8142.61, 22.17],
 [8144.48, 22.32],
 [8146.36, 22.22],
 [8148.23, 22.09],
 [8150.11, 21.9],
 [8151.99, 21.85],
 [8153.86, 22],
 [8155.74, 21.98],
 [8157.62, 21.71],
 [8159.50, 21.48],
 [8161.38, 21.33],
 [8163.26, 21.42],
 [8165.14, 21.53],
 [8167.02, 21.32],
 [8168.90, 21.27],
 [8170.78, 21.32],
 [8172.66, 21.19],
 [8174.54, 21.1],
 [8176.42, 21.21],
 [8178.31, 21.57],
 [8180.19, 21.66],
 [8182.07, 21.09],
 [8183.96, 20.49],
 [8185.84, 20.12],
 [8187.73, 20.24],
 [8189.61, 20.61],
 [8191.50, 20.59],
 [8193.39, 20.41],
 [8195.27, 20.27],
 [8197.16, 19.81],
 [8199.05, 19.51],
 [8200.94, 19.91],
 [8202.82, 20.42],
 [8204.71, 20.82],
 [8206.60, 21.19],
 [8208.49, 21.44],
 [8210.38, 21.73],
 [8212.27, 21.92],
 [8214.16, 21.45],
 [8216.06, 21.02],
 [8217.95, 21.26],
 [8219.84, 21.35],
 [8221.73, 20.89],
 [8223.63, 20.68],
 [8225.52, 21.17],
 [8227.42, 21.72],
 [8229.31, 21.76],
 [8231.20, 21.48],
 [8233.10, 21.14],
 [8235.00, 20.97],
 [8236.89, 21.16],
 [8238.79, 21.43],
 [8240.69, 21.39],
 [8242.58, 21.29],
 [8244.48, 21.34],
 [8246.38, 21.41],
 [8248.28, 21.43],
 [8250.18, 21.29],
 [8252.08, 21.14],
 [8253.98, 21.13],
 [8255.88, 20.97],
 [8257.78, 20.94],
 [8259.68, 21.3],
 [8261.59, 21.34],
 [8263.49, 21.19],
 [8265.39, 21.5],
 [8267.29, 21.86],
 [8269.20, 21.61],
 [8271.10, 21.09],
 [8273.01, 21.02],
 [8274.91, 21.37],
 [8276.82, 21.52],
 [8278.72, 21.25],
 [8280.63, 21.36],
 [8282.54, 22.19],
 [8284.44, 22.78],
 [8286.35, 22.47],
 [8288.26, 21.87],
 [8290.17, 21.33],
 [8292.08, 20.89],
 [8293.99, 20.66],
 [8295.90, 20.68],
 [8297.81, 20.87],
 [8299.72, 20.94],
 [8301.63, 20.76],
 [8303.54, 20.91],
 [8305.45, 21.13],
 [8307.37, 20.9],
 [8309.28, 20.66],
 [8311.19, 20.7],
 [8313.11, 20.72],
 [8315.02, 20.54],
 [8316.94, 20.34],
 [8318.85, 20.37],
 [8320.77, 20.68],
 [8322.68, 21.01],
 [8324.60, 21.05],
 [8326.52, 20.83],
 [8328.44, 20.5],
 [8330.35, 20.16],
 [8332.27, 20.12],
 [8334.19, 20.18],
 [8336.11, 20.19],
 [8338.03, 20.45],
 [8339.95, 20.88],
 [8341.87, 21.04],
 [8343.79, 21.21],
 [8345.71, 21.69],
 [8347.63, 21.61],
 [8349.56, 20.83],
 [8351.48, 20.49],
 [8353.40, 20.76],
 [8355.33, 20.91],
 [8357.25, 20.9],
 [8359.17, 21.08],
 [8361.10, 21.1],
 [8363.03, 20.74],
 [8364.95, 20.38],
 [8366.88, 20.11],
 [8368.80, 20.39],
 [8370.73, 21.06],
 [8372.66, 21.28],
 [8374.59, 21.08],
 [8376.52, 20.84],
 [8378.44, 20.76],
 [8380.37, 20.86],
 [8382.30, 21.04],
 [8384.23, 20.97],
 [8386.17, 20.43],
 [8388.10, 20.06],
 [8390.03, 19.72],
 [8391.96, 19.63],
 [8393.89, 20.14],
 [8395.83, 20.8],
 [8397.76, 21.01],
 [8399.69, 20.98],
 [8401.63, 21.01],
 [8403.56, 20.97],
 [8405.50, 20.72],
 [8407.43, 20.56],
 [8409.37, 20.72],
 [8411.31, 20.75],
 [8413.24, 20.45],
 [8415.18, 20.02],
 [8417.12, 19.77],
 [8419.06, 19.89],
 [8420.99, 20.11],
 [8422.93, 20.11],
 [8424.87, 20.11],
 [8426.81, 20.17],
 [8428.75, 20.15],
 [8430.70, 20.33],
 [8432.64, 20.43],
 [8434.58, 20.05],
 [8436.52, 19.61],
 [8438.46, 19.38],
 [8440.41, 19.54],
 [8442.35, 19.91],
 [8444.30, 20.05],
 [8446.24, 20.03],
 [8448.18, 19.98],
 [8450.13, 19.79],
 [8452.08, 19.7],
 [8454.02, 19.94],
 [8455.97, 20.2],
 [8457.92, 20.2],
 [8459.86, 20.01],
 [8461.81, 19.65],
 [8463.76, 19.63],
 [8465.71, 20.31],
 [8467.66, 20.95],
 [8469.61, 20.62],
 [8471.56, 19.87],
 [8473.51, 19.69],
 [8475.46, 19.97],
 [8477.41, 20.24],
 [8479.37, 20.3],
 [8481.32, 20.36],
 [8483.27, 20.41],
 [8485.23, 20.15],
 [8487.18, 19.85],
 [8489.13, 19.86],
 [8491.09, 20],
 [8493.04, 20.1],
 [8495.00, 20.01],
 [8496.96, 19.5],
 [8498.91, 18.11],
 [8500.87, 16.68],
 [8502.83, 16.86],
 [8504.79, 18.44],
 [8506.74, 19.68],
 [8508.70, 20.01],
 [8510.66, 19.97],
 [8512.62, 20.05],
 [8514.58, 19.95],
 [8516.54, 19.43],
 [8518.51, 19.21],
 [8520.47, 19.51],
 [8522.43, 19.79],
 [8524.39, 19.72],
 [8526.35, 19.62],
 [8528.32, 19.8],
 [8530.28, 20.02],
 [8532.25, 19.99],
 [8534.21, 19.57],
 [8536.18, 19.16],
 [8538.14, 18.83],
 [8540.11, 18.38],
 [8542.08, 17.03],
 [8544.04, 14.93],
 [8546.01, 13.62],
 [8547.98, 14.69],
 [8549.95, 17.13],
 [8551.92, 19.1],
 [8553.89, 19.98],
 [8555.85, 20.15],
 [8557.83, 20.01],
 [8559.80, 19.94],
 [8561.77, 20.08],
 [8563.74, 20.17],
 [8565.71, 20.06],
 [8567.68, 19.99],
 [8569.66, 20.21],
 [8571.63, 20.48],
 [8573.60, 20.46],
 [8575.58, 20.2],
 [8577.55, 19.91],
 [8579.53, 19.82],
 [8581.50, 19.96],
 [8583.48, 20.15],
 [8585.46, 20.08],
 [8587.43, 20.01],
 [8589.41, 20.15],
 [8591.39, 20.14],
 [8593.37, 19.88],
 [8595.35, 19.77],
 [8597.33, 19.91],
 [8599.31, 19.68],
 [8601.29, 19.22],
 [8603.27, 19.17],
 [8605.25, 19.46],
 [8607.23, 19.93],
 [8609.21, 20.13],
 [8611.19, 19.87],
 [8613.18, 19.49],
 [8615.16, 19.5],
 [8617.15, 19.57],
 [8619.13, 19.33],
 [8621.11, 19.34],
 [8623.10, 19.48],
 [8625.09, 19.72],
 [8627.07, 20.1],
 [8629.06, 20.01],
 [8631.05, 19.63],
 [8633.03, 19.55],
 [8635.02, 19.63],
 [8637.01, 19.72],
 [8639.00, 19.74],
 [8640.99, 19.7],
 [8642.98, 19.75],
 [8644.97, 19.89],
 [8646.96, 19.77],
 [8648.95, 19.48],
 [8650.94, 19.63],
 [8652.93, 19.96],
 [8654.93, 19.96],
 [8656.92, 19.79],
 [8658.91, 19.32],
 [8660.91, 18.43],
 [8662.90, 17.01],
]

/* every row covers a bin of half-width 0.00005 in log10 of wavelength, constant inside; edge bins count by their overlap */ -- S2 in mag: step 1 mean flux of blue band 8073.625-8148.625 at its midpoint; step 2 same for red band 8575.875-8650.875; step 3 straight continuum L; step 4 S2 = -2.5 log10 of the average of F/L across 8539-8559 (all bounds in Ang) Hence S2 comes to 0.14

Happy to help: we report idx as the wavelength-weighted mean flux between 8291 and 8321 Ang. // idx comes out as 20.7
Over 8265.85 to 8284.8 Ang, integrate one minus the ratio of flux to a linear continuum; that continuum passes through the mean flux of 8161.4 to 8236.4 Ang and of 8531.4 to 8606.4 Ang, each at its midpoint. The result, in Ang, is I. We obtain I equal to -0.8 Ang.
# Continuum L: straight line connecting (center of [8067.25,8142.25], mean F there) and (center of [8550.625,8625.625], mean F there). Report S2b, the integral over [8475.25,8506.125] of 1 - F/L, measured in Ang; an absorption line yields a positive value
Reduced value 1.2 Ang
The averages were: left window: 21.4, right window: 19.8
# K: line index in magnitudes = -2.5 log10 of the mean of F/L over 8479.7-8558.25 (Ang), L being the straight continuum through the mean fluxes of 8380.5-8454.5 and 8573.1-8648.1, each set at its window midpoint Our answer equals 0.06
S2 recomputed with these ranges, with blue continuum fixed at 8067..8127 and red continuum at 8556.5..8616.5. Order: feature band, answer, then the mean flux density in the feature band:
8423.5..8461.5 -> 0.02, 20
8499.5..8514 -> 0.07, 18.8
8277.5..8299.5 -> -0.03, 21.5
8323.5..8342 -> 0.01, 20.5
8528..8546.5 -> 0.11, 18.2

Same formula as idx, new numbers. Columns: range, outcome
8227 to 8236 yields 21.4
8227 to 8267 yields 21.3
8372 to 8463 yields 20.3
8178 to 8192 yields 20.8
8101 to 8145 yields 21.6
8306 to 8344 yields 20.6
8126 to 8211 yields 21.3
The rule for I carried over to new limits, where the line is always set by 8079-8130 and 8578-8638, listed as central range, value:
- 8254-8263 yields -0.11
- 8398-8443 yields 0.21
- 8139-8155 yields -0.59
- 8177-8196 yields 0.36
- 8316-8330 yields 0.01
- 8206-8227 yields -0.27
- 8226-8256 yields -0.55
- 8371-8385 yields -0.33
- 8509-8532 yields 0.32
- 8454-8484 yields 0.07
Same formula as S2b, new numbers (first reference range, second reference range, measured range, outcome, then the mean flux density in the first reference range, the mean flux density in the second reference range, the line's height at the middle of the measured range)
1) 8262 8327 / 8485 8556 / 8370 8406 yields -0.9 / 21.2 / 18.9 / 20.2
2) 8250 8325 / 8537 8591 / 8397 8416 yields -0.4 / 21.2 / 19.1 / 20.3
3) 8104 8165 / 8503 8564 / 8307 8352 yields -0.8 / 21.7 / 18.9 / 20.4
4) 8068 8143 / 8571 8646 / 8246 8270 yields -0.4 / 21.4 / 19.8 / 20.9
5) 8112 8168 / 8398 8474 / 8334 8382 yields -0.6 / 21.7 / 20.2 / 20.6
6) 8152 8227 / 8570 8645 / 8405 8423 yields 0.1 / 21.1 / 19.8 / 20.4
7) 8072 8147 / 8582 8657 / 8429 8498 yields 0.9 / 21.5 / 19.7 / 20.3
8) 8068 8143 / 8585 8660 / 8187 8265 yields 0.0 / 21.4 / 19.7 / 21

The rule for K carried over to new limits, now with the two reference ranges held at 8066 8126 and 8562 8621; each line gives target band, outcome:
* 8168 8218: 0.01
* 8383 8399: 0.01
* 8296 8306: -0.01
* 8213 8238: -0.01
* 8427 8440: 0.02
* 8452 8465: 0.02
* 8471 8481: 0.01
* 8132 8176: -0.03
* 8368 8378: -0.02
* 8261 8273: -0.03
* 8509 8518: 0.02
